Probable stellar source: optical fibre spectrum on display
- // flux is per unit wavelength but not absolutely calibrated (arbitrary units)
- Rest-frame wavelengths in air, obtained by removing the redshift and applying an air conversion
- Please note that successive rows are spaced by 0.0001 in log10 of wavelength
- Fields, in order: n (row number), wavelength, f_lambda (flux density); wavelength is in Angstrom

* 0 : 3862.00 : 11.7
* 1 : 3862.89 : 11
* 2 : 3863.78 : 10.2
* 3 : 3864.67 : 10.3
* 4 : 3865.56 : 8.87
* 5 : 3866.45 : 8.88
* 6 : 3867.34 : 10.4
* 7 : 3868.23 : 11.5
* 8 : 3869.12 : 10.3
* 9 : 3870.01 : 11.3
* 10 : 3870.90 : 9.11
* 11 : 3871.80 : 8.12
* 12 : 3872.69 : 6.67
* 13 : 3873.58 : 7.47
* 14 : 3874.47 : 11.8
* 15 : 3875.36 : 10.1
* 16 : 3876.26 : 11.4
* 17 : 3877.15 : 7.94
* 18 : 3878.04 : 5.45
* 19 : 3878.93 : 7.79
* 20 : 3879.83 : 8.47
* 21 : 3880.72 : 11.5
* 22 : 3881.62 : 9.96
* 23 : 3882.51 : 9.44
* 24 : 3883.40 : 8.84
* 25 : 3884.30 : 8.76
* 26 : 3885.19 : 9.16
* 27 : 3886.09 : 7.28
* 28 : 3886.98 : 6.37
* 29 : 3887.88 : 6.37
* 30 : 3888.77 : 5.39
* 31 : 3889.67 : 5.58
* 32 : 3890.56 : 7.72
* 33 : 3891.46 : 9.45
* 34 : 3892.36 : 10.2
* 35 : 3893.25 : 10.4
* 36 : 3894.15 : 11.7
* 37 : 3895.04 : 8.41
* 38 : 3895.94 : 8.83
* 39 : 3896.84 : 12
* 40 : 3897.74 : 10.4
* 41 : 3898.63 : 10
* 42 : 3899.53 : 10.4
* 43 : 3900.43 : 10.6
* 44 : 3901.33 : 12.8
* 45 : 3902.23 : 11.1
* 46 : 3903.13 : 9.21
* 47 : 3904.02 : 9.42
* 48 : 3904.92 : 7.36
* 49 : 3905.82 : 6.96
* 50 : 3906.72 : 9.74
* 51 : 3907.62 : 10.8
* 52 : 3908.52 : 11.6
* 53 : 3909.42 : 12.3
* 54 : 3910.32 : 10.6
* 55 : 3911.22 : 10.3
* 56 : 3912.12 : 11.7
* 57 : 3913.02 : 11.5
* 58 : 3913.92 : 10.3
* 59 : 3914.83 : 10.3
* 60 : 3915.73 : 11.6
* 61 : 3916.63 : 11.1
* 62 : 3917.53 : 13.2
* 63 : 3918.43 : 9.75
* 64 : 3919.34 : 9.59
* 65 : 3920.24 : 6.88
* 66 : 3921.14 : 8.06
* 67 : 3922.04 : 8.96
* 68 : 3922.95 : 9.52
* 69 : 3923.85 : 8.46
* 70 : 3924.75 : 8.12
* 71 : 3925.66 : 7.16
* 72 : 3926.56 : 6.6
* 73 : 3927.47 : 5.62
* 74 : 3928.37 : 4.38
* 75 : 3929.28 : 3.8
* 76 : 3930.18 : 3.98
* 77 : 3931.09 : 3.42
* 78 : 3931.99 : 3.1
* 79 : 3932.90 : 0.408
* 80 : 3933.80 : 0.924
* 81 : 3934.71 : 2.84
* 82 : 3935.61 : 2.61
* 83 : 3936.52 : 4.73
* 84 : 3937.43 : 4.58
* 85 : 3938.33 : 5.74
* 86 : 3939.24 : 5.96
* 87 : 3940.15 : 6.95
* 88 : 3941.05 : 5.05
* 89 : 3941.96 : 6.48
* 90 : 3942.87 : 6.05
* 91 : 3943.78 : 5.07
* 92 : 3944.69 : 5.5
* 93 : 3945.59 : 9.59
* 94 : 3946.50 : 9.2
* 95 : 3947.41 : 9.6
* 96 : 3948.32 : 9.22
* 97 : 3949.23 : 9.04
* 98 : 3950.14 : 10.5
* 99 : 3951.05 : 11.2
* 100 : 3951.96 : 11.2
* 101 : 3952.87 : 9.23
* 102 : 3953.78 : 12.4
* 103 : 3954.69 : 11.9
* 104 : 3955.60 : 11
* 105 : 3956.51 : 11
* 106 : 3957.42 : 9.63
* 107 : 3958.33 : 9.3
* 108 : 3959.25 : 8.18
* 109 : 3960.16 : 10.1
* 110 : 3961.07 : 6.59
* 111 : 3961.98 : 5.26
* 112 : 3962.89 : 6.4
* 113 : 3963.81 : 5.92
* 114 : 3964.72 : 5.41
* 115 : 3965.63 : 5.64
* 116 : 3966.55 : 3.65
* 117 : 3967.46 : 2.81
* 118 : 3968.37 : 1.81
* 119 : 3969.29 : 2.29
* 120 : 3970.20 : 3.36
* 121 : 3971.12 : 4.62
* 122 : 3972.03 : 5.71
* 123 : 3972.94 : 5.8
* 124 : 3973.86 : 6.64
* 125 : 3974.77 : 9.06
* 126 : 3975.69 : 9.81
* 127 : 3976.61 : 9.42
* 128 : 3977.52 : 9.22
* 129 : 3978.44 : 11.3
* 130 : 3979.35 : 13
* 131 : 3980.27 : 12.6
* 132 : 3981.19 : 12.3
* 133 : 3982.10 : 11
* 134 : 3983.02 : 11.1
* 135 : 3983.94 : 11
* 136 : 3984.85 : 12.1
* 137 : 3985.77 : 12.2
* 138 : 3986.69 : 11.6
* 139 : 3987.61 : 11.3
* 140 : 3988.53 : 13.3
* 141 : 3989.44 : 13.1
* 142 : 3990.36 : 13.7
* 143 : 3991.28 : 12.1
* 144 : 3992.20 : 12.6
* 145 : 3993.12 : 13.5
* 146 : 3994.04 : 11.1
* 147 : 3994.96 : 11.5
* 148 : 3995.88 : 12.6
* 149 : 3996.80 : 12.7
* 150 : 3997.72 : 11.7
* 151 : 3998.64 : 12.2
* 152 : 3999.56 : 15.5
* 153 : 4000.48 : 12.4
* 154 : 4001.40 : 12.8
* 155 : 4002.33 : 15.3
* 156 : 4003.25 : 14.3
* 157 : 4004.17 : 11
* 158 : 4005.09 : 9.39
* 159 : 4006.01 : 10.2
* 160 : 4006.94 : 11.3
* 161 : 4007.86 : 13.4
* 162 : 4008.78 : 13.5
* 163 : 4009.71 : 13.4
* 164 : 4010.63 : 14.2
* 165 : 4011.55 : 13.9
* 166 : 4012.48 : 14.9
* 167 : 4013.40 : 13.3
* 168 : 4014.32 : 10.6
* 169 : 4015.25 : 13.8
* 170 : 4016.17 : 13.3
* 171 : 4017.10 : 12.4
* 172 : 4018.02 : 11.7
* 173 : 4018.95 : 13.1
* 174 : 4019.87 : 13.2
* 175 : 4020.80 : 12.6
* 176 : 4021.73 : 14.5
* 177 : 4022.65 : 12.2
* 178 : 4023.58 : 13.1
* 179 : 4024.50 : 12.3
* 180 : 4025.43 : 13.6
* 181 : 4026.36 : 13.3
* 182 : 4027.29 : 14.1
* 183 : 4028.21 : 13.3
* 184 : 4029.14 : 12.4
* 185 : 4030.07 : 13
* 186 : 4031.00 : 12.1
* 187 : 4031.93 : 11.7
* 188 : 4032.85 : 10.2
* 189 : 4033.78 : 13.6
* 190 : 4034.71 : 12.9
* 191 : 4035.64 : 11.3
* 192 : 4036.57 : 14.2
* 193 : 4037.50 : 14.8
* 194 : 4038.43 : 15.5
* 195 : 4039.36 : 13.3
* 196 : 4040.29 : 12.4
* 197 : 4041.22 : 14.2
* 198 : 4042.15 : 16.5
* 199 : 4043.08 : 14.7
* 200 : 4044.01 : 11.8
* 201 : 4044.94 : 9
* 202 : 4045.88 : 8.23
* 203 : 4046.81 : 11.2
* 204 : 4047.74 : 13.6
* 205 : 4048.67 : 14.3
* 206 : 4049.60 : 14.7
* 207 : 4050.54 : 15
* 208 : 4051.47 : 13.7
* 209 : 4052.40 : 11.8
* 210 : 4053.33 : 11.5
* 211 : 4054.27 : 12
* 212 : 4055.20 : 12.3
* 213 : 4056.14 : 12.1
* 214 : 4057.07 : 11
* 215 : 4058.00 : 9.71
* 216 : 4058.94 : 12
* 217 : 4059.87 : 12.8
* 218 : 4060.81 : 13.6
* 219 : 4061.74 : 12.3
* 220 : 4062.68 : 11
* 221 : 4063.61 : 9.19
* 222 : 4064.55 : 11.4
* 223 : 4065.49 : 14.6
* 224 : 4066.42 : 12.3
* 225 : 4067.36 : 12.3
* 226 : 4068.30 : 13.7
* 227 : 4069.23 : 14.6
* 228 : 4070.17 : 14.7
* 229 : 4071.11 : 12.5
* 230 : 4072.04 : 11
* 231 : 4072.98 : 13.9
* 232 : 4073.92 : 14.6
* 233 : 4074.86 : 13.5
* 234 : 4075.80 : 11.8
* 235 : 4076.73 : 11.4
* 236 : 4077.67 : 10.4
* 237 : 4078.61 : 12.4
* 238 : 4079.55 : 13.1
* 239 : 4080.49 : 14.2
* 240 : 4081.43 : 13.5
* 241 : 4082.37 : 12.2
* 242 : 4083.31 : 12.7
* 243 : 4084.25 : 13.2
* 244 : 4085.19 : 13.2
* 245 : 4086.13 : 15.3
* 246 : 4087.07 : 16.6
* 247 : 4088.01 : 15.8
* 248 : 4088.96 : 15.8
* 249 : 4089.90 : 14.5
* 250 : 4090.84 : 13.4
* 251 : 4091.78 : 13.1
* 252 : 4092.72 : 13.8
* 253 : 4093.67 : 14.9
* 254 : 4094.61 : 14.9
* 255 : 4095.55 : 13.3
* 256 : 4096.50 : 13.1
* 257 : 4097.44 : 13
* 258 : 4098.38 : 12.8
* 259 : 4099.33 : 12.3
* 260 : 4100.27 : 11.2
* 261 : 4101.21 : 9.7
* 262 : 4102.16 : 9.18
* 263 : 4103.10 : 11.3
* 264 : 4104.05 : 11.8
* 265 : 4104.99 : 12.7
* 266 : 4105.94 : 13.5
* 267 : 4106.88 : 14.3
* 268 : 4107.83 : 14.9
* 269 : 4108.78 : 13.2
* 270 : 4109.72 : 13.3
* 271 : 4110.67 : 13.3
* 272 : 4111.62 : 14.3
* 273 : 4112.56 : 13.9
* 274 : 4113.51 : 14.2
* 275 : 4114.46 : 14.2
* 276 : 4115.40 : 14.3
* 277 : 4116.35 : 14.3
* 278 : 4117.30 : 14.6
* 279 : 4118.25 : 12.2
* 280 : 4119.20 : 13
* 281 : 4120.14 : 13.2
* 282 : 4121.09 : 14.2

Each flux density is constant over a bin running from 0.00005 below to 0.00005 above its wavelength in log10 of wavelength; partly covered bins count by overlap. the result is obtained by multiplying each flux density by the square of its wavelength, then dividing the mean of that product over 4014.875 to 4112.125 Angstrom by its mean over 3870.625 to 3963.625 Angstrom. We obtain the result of 1.66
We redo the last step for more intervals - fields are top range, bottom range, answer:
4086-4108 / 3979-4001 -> 1.14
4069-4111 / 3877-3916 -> 1.54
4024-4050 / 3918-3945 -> 2.41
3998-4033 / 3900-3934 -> 1.59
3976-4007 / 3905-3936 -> 1.60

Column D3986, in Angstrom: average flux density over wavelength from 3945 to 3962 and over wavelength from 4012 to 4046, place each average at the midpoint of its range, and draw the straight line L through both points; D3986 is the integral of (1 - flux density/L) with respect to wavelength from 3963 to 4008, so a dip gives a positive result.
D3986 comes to 4.6 Angstrom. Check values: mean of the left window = 9.77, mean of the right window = 12.9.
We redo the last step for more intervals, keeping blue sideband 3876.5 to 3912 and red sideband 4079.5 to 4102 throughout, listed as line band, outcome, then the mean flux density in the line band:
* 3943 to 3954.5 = 1.31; 9.28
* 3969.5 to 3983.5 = 2.78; 8.88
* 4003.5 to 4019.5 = -1.04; 12.6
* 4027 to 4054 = -1.06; 12.9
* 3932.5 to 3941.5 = 5.49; 4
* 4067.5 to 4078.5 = 0.20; 12.9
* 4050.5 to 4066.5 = 0.96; 12.1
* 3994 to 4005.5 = -1.01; 12.6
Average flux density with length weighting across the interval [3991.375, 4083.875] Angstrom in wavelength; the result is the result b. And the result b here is 12.7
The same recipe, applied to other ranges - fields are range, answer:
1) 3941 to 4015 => 10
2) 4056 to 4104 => 12.8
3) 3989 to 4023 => 12.8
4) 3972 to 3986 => 10.2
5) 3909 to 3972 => 7.36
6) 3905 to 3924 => 10.1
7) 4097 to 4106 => 11.7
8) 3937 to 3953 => 7.77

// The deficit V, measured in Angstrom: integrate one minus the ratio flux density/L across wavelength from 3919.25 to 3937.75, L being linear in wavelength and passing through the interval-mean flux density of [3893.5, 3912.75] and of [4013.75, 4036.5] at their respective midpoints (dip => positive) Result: 9.3 Angstrom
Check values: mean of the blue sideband 10.3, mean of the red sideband 12.7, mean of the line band 5.34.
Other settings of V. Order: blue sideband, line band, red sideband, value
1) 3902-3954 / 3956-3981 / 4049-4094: 5.6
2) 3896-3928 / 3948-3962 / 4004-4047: 1.3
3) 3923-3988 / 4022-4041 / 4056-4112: -4.1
